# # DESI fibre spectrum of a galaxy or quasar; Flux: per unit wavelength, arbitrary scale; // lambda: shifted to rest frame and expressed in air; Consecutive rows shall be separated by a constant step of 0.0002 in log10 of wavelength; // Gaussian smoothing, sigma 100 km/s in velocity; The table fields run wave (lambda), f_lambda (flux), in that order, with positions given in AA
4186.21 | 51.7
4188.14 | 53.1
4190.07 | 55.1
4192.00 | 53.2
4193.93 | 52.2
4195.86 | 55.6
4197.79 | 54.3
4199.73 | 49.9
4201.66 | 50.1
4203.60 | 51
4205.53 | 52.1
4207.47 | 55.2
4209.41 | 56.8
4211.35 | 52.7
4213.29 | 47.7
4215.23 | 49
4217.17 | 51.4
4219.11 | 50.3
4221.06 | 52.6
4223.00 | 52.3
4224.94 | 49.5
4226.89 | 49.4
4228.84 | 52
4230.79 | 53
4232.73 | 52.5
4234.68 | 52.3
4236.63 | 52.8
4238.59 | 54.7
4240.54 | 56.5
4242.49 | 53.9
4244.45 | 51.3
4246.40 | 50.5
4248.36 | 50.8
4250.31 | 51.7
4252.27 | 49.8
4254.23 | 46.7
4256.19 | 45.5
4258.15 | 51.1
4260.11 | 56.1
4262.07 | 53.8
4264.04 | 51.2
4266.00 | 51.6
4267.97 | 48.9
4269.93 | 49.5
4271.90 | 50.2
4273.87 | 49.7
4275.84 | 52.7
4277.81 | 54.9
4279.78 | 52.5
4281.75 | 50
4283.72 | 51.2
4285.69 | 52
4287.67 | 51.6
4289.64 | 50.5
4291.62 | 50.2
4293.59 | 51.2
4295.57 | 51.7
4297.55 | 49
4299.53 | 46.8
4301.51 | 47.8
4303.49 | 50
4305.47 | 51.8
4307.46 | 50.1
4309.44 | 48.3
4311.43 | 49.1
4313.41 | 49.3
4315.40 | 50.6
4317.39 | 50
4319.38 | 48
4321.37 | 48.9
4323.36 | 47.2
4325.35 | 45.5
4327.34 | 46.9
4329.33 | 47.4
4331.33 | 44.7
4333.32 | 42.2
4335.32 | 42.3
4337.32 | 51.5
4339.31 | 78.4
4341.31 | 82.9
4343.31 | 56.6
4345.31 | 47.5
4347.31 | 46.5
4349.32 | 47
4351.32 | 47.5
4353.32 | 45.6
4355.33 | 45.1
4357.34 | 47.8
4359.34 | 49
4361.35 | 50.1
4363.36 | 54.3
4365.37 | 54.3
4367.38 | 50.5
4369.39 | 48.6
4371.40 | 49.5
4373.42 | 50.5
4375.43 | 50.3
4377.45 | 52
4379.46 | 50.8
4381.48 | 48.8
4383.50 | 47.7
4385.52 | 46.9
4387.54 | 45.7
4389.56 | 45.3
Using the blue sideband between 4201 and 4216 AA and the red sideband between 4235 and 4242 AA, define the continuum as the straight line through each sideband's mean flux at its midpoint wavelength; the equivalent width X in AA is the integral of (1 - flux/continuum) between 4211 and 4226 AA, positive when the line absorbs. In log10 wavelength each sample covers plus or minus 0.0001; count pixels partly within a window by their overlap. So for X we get 0.6 AA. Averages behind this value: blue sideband 51.9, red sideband 54.4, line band 50.6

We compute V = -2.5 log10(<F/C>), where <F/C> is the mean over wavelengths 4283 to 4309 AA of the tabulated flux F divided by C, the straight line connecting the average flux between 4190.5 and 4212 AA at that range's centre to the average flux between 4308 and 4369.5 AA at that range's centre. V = 0.02 mag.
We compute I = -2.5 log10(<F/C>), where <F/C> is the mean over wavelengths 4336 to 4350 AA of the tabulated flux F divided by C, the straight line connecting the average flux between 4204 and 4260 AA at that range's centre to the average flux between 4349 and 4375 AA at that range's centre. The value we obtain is -0.18 mag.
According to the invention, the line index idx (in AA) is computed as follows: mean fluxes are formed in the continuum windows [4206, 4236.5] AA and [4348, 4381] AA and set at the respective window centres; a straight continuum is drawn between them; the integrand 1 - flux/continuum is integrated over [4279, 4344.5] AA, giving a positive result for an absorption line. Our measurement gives -1.0 AA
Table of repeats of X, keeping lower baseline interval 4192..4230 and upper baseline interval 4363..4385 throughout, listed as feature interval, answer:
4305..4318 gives 0.30 AA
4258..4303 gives 0.19 AA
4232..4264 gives -0.20 AA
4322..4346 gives -0.94 AA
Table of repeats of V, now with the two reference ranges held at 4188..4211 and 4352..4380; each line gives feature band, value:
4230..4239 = -0.01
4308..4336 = 0.08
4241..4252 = 0.01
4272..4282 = -0.01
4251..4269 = 0.03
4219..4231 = 0.03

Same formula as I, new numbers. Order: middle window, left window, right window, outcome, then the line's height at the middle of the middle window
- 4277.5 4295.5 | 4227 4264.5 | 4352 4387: -0.009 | 51.1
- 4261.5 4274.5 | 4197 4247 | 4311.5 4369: 0.019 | 51.5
